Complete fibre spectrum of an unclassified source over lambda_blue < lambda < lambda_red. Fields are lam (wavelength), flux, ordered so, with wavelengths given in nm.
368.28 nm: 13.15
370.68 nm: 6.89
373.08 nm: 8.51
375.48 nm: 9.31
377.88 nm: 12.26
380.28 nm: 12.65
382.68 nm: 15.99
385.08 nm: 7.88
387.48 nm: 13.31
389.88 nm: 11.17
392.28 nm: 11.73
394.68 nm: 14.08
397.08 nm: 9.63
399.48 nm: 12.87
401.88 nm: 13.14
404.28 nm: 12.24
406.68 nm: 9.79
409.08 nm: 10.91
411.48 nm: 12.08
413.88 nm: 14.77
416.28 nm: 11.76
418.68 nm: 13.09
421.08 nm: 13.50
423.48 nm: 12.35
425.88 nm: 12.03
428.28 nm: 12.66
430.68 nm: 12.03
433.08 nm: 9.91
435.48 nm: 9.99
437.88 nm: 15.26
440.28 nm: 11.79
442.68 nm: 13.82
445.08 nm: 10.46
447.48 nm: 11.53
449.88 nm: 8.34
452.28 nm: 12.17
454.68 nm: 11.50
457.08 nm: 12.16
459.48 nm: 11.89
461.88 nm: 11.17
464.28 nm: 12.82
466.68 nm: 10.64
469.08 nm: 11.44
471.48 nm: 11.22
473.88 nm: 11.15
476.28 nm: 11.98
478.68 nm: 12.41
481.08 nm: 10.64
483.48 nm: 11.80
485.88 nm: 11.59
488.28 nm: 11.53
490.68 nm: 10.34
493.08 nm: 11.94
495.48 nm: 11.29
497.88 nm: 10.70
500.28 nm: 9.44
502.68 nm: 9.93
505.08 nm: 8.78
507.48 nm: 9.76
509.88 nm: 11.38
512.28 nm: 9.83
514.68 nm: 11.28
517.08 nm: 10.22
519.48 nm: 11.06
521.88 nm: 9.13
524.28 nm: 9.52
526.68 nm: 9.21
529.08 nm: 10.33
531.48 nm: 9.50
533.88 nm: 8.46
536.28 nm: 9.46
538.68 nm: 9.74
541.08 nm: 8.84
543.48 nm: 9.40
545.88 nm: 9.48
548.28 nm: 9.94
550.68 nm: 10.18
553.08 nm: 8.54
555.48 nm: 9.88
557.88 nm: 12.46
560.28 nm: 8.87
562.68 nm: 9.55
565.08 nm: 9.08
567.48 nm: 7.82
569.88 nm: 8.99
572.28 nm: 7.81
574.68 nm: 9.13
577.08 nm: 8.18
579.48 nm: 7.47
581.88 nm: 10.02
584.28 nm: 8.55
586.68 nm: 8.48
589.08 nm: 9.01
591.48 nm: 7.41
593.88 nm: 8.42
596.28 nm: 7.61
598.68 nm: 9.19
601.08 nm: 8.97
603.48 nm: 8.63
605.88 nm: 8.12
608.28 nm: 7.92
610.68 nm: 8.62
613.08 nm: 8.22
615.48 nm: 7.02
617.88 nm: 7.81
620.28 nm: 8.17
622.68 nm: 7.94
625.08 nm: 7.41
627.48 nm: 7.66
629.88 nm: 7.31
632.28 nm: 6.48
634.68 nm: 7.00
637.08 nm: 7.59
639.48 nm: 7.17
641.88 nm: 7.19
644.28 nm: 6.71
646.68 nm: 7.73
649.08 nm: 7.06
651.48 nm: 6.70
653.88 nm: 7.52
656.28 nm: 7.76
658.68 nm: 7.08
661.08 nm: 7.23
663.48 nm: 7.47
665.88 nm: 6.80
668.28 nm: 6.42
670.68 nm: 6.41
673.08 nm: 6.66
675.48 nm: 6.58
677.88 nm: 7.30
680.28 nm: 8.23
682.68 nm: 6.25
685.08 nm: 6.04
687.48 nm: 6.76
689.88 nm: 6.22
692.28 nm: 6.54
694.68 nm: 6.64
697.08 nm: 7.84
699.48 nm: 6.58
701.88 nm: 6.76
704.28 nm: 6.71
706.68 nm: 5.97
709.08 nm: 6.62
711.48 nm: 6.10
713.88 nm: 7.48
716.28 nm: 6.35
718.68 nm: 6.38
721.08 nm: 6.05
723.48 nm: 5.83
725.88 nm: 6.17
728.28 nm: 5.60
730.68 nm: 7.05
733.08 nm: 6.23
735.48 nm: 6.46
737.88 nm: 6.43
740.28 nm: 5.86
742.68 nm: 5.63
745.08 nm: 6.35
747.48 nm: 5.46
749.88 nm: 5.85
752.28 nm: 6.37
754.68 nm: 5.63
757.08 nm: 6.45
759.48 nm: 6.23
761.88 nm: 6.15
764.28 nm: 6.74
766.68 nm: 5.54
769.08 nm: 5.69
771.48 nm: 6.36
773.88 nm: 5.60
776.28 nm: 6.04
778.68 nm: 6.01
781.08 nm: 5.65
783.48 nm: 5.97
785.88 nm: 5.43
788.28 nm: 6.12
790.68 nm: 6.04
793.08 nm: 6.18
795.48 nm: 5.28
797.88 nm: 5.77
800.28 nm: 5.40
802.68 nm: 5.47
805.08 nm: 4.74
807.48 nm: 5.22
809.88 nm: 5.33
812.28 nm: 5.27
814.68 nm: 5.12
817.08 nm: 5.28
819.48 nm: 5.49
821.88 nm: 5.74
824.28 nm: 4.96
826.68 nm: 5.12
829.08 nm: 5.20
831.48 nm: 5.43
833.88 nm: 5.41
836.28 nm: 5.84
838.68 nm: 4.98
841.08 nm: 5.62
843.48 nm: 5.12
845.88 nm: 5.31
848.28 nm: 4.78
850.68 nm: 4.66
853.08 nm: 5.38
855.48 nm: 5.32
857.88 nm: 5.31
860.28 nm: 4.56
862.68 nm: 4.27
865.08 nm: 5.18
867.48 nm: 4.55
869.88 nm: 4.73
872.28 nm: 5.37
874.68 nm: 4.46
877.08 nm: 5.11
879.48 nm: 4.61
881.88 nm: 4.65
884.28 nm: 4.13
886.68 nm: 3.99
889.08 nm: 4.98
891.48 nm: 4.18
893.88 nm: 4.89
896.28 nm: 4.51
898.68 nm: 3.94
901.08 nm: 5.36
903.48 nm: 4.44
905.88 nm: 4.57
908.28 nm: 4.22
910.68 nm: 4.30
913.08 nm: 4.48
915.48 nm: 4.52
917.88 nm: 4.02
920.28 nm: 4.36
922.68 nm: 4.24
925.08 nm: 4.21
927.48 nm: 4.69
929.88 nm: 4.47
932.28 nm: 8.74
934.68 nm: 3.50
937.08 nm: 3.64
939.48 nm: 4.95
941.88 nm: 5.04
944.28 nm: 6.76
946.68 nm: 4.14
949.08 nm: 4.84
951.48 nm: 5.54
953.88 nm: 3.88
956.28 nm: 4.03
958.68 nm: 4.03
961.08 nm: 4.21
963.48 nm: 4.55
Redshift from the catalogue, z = 0.036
